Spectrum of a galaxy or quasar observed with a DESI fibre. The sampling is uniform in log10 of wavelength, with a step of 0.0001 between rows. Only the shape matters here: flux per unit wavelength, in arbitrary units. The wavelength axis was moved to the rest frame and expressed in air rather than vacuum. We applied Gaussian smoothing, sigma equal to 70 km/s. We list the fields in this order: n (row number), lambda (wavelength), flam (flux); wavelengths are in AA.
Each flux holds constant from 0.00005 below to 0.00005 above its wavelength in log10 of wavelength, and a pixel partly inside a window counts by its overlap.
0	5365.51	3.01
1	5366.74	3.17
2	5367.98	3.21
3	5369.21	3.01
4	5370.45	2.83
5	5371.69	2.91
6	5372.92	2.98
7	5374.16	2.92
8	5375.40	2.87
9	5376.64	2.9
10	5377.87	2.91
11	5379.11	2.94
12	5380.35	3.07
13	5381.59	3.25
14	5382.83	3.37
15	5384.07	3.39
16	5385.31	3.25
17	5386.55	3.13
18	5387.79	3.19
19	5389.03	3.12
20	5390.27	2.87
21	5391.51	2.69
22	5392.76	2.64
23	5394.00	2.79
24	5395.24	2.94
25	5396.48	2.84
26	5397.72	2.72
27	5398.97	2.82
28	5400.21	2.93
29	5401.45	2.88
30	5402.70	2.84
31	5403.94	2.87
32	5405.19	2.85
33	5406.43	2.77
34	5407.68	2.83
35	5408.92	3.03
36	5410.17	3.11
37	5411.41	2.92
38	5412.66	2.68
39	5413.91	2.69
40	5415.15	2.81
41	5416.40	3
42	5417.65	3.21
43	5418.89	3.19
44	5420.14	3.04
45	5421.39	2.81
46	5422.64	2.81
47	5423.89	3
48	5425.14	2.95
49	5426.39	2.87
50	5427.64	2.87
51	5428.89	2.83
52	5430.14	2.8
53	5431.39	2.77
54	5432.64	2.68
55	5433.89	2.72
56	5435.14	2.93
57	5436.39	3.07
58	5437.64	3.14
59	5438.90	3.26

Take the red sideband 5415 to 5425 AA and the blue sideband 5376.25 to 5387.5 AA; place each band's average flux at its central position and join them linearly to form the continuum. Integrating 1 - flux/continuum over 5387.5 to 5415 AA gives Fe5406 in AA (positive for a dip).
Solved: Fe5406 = 1.8 AA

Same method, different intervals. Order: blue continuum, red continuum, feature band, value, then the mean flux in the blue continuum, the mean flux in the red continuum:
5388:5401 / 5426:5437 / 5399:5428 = -0.7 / 2.85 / 2.84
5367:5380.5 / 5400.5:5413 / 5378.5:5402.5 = -0.5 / 2.96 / 2.88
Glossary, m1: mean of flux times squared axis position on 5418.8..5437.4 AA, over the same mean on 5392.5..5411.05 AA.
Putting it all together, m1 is 1.02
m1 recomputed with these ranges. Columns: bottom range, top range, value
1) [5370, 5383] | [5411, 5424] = 0.99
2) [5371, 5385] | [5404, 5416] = 0.95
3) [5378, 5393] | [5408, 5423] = 0.97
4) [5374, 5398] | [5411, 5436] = 0.97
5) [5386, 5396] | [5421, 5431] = 0.99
